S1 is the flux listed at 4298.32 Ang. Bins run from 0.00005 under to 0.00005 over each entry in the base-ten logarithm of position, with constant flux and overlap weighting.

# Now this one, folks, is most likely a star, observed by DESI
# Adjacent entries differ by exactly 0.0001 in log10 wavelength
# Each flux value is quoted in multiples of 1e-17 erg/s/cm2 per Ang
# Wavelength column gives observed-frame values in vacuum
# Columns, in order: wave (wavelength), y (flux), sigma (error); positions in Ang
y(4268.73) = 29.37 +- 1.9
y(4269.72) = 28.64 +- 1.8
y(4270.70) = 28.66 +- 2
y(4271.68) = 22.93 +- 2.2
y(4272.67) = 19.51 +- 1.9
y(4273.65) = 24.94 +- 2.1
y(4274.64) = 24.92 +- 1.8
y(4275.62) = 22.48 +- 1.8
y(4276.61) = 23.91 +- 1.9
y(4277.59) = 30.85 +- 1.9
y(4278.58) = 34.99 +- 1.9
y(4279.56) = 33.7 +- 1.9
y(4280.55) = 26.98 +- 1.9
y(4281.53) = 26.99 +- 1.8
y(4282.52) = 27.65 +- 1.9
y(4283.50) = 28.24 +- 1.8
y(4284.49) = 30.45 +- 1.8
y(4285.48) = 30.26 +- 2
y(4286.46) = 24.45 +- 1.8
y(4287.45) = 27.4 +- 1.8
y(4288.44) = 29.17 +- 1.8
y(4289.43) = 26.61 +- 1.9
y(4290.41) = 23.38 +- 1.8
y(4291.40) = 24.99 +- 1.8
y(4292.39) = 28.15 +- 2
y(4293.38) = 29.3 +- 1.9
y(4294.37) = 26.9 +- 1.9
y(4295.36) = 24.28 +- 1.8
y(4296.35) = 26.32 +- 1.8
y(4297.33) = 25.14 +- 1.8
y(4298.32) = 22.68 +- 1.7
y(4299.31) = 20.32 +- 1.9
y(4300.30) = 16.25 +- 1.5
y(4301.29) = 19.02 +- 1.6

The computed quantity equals 22.68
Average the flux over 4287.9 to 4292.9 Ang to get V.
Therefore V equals 26.5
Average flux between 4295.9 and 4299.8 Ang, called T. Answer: 23.6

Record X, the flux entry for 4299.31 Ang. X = 20.32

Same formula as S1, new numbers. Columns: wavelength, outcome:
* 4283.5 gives 28.24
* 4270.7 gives 28.66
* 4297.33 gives 25.14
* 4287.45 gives 27.4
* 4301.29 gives 19.02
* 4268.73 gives 29.37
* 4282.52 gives 27.65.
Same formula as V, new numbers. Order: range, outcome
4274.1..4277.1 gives 23.8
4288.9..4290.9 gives 25.1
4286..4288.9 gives 27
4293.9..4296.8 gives 25.8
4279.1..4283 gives 28.8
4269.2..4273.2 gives 24.9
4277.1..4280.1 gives 33.1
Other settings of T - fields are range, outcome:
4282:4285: 28.7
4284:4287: 28.4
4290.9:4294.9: 27.3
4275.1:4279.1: 28.1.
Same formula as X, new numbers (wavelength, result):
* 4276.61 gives 23.91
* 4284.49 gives 30.45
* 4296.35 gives 26.32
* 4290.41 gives 23.38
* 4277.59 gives 30.85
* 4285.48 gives 30.26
